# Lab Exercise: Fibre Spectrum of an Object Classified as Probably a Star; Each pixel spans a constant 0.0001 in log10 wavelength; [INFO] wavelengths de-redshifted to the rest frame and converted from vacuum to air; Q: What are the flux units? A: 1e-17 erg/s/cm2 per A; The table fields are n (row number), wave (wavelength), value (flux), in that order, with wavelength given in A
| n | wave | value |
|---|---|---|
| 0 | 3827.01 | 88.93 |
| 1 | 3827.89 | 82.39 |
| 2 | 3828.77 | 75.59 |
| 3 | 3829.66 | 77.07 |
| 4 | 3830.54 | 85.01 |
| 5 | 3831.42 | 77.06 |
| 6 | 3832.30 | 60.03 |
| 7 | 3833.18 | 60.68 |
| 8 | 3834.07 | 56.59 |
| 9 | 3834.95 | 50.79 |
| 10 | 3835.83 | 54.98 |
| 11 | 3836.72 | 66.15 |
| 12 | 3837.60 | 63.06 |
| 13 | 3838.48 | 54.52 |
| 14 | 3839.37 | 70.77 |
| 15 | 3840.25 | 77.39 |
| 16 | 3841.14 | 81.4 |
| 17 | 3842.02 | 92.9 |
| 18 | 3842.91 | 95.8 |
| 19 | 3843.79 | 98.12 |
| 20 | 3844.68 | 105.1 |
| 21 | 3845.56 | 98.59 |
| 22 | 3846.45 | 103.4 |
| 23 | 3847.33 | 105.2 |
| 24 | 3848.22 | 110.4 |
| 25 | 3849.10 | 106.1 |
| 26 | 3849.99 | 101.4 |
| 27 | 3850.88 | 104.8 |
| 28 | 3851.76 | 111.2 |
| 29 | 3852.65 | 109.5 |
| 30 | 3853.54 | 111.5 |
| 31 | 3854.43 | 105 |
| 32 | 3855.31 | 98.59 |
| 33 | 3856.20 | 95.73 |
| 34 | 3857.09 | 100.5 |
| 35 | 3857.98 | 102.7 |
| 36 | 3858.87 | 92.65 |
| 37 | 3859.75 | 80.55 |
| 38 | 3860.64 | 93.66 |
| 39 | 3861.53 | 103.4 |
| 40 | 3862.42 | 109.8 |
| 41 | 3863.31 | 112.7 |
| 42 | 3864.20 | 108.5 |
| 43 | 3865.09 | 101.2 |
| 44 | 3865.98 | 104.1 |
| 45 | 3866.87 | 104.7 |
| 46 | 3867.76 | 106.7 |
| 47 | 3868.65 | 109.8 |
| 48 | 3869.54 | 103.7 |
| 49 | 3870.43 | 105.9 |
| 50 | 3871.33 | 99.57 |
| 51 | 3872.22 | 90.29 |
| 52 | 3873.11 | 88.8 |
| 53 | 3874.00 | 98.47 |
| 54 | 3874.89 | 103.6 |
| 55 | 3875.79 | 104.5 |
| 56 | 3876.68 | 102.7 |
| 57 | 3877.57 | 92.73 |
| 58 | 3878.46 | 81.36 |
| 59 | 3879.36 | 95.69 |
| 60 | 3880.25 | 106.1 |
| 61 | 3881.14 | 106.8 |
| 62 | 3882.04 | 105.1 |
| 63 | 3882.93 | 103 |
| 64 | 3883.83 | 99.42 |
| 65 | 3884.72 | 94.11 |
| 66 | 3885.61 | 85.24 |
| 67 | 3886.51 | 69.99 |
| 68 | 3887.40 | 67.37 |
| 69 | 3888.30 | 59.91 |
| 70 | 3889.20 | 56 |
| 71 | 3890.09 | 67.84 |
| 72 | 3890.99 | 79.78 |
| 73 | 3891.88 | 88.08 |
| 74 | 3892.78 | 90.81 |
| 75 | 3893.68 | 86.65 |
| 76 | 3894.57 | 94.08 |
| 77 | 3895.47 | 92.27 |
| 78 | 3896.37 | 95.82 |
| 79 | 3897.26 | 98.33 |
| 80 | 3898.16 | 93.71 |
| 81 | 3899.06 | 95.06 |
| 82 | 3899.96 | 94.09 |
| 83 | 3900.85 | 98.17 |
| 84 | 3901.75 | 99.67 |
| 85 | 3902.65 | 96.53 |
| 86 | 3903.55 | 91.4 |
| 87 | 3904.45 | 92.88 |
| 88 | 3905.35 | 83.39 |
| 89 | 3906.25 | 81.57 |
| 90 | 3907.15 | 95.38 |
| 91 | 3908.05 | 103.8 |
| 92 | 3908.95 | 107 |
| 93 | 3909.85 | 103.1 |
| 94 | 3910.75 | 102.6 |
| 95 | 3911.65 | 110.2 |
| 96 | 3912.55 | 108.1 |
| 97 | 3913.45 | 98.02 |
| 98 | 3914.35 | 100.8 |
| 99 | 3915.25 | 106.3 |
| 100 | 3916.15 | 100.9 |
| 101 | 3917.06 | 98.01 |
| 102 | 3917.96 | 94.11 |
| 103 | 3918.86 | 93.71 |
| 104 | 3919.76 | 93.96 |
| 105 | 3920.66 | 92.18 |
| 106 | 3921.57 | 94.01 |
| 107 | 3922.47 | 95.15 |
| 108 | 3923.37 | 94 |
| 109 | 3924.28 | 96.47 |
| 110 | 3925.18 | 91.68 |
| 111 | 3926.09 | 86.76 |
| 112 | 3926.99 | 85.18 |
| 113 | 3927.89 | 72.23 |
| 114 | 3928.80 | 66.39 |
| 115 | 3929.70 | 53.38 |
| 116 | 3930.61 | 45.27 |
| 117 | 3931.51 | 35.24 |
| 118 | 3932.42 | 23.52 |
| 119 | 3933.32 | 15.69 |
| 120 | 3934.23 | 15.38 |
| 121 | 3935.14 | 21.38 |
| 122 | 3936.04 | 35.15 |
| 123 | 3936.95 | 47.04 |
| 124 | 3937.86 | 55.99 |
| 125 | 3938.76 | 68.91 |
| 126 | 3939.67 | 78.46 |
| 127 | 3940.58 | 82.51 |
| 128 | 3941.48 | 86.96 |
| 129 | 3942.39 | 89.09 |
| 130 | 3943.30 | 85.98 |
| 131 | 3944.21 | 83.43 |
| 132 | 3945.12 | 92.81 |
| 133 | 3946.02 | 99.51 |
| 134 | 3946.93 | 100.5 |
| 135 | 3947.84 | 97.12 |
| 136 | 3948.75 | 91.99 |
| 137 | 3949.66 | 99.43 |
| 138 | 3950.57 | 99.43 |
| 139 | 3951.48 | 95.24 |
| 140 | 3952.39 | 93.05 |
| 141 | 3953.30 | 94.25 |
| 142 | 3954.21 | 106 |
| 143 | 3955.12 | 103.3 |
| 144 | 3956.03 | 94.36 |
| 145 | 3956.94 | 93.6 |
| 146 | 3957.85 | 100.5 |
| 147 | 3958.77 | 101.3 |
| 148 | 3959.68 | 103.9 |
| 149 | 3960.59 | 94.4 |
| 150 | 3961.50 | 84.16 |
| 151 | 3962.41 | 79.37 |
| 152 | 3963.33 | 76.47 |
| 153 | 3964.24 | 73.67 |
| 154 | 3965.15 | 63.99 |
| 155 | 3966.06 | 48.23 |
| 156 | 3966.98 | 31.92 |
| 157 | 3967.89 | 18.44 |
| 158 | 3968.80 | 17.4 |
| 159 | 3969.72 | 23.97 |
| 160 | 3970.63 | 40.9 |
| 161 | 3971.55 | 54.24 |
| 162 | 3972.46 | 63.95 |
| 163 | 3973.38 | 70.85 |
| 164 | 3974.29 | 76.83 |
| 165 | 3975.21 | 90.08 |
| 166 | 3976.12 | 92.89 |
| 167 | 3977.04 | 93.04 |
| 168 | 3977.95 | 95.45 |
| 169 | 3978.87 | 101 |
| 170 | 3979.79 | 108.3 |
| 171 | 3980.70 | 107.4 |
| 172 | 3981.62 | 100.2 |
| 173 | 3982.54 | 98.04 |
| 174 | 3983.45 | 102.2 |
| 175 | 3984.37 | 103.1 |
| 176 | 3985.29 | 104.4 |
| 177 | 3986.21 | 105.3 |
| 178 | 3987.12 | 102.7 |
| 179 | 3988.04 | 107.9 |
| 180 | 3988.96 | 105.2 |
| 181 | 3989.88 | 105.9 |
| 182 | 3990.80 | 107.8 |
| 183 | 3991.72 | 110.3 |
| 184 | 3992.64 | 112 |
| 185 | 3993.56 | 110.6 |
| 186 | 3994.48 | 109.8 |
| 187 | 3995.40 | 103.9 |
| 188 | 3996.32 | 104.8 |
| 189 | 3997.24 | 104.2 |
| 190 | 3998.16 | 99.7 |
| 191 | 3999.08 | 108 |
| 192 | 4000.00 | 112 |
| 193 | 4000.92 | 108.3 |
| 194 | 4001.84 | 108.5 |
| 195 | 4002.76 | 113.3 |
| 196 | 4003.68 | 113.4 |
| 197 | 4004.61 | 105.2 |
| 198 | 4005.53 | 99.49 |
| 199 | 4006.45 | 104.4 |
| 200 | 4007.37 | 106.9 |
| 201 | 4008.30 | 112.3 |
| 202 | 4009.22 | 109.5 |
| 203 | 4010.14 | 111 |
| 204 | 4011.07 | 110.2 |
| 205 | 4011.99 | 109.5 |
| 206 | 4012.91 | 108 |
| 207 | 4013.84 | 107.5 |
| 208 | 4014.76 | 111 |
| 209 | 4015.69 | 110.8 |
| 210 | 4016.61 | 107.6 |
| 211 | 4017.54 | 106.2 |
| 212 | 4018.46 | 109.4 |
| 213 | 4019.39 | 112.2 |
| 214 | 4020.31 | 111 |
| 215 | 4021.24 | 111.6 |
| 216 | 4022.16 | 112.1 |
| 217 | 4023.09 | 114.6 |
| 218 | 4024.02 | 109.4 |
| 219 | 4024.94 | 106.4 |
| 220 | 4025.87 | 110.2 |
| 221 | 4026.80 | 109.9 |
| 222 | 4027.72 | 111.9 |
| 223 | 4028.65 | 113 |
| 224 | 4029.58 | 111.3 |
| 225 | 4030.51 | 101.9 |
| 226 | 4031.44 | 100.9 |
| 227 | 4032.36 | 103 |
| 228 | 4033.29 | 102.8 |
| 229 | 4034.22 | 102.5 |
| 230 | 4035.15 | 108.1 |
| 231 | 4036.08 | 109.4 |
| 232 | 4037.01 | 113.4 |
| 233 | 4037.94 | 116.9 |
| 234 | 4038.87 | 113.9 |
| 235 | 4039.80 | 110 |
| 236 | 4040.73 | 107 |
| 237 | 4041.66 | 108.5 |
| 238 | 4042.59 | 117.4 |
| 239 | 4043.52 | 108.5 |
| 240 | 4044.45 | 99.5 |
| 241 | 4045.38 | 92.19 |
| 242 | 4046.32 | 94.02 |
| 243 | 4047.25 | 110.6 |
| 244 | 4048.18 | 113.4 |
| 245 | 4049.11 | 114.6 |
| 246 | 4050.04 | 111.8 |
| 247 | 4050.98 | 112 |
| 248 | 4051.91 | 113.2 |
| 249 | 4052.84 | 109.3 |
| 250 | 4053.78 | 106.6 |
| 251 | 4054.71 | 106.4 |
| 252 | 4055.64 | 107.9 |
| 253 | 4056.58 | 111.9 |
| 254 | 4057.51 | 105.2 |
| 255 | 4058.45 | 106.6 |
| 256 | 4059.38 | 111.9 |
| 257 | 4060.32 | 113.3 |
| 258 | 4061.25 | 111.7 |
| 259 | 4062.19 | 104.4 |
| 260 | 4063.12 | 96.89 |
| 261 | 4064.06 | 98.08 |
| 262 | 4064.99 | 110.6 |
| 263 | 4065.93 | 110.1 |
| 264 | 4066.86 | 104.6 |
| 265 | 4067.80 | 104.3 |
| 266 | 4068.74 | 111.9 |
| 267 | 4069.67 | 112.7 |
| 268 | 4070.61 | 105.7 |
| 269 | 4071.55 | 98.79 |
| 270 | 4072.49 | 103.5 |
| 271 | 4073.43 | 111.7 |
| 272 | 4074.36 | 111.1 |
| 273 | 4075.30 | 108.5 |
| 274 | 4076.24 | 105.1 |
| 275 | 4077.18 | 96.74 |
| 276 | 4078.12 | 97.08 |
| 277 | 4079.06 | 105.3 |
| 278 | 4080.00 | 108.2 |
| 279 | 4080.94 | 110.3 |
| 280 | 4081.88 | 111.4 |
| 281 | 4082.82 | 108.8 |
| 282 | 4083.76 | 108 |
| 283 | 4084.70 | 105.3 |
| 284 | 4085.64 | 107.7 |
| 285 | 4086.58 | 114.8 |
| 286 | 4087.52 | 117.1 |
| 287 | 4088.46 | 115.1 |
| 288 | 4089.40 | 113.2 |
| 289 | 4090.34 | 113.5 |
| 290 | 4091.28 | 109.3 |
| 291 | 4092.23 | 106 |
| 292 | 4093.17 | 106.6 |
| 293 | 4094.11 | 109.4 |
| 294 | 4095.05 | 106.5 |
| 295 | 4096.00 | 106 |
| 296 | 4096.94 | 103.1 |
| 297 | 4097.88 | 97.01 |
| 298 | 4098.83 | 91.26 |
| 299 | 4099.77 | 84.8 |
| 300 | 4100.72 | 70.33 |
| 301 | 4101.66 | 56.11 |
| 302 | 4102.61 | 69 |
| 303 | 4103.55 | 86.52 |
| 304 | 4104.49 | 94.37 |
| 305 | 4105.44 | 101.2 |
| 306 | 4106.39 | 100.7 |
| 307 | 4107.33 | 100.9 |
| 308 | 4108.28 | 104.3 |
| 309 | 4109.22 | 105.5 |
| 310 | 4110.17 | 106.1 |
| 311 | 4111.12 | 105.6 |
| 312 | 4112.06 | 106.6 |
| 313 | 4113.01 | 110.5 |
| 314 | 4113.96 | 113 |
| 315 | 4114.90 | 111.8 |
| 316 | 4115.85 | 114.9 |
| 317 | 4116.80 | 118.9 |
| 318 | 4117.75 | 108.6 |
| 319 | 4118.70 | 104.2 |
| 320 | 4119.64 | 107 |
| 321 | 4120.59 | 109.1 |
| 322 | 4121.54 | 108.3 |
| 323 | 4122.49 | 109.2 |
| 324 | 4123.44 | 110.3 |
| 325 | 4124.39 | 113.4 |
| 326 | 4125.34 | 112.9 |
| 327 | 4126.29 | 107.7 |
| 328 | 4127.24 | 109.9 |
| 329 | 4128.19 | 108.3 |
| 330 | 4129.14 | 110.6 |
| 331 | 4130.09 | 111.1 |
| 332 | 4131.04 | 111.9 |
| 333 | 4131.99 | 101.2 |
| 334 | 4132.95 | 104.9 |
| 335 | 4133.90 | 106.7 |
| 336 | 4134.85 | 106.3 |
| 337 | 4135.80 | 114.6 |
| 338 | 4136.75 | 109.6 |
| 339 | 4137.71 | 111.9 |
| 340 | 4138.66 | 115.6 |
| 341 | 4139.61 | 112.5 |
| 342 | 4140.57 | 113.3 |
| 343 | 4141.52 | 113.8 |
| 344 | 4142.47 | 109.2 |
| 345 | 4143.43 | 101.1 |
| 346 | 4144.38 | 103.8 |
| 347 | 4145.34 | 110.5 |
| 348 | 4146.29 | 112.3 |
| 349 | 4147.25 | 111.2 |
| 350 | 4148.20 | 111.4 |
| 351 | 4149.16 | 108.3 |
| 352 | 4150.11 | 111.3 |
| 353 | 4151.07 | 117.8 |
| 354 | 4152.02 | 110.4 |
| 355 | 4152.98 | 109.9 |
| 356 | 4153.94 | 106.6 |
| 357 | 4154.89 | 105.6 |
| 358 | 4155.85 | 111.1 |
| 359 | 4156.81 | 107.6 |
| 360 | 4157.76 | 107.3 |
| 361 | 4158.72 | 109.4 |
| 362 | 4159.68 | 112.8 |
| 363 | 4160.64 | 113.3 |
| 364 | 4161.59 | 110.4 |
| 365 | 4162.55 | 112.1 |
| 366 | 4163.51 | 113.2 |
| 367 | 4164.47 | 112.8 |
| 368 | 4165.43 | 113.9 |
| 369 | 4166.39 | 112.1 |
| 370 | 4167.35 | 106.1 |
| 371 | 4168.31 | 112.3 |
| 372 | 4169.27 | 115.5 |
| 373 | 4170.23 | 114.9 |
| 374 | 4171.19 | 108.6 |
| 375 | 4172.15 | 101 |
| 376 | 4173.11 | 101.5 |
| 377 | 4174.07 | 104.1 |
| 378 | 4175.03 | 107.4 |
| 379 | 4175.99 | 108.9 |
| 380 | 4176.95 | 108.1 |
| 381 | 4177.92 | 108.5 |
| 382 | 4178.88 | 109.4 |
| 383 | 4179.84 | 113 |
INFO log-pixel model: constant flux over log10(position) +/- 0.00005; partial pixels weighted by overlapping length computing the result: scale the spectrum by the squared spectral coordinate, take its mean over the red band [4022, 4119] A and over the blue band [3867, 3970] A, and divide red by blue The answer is 1.35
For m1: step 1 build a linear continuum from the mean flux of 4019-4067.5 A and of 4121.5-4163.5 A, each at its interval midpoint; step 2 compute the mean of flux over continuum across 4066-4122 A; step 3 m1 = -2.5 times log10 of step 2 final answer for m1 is 0.05 mag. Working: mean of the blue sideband 108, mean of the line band 104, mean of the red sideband 110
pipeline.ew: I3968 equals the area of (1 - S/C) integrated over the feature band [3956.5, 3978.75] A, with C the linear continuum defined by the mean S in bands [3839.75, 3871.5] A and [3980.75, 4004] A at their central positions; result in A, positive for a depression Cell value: 7.3 A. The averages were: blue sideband 101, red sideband 106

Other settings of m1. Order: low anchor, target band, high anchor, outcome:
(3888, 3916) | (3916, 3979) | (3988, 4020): 0.294 mag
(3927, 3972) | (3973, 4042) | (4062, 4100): -0.229 mag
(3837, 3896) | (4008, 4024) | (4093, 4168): -0.092 mag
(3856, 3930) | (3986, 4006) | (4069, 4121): -0.085 mag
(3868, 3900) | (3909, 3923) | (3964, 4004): -0.097 mag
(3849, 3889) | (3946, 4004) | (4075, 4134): 0.113 mag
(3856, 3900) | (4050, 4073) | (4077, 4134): -0.049 mag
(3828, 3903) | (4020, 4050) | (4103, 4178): -0.065 mag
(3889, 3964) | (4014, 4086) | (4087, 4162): -0.099 mag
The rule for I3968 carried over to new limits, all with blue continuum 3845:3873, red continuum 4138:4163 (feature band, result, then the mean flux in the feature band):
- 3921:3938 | 7.3 A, 59.7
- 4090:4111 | 2.4 A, 96.8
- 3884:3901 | 3.1 A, 84.7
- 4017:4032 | -0.3 A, 109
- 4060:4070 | 0.1 A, 107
